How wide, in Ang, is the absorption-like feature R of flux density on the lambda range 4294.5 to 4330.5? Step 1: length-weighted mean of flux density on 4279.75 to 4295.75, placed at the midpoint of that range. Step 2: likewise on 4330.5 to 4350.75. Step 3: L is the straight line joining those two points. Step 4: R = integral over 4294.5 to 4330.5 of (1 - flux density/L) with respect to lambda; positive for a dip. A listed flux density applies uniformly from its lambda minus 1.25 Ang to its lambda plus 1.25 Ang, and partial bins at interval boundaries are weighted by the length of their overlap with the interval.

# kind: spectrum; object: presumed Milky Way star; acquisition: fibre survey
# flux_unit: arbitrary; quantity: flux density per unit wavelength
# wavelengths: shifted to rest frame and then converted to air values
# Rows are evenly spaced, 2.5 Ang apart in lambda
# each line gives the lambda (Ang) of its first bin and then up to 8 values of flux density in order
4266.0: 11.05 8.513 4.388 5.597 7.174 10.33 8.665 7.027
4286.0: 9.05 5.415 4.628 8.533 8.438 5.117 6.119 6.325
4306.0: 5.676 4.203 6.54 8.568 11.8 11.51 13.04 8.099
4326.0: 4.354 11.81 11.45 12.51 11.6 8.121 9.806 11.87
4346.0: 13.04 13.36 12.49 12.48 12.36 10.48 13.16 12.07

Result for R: 5.0 Ang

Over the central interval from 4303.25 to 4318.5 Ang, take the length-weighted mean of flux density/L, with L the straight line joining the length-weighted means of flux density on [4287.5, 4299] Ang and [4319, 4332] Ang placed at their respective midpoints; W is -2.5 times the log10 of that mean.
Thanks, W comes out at 0.114 mag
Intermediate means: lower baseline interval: 6.53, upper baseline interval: 9.82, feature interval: 7.6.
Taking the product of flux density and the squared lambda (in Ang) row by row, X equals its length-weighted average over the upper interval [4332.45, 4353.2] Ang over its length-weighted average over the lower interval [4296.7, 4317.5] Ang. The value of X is 1.7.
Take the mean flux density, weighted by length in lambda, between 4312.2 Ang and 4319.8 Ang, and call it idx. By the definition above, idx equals 10.6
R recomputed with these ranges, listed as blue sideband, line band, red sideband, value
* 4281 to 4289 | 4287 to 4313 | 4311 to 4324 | 7.67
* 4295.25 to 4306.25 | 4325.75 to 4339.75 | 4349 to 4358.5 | -0.69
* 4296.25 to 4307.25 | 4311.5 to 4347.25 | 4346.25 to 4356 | -2.93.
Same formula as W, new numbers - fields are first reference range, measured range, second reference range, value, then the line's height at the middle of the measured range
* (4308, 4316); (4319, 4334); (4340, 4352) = -0.08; 9.48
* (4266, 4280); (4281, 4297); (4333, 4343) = 0.14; 8.28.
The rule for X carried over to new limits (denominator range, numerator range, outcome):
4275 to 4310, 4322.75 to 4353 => 1.60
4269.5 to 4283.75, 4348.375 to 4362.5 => 1.76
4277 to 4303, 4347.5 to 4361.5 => 1.74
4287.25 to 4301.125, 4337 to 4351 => 1.82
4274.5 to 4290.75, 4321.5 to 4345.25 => 1.35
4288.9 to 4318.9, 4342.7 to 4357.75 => 1.80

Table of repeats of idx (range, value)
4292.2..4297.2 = 8.45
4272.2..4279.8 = 7.68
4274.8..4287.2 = 8.45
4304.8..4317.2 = 7.35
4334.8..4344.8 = 10.4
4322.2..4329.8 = 8.14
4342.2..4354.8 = 12.6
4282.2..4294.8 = 6.94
